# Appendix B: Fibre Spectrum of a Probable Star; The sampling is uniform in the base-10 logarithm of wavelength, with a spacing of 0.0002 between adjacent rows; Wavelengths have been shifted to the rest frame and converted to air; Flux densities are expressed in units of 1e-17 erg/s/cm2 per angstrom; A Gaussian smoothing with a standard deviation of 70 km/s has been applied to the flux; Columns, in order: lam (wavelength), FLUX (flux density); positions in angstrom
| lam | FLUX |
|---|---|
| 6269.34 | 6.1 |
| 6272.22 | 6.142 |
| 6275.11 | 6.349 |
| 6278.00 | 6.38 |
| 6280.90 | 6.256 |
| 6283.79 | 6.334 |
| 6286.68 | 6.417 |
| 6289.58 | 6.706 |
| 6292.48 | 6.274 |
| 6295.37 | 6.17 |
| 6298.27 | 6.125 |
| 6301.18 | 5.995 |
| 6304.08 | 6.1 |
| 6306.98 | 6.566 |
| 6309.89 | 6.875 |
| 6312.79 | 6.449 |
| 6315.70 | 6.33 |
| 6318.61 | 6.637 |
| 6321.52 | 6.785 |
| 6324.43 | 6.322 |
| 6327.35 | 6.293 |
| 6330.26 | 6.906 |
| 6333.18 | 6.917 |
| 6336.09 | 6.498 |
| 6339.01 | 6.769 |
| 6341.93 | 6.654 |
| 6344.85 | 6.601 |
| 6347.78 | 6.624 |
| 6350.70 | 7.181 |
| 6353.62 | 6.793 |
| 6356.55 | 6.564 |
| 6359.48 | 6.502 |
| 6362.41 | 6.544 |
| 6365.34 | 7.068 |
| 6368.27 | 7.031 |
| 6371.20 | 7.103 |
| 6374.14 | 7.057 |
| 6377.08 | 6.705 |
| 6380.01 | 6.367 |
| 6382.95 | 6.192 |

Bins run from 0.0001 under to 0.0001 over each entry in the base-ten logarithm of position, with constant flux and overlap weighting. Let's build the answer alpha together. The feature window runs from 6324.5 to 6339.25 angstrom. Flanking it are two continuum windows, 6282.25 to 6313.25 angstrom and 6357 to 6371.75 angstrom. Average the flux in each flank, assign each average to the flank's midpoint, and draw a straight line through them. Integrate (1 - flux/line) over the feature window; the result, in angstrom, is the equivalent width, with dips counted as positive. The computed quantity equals -0.09 angstrom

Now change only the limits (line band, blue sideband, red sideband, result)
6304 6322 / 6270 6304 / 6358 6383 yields -0.36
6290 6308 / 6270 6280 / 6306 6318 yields 0.65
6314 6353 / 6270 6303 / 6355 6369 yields -0.59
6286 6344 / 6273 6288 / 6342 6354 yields 0.66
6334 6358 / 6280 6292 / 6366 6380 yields 0.17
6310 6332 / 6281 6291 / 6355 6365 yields -0.12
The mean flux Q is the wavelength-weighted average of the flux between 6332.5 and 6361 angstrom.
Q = 6.7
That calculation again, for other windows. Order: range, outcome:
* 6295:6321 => 6.38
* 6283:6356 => 6.54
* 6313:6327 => 6.49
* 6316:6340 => 6.62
